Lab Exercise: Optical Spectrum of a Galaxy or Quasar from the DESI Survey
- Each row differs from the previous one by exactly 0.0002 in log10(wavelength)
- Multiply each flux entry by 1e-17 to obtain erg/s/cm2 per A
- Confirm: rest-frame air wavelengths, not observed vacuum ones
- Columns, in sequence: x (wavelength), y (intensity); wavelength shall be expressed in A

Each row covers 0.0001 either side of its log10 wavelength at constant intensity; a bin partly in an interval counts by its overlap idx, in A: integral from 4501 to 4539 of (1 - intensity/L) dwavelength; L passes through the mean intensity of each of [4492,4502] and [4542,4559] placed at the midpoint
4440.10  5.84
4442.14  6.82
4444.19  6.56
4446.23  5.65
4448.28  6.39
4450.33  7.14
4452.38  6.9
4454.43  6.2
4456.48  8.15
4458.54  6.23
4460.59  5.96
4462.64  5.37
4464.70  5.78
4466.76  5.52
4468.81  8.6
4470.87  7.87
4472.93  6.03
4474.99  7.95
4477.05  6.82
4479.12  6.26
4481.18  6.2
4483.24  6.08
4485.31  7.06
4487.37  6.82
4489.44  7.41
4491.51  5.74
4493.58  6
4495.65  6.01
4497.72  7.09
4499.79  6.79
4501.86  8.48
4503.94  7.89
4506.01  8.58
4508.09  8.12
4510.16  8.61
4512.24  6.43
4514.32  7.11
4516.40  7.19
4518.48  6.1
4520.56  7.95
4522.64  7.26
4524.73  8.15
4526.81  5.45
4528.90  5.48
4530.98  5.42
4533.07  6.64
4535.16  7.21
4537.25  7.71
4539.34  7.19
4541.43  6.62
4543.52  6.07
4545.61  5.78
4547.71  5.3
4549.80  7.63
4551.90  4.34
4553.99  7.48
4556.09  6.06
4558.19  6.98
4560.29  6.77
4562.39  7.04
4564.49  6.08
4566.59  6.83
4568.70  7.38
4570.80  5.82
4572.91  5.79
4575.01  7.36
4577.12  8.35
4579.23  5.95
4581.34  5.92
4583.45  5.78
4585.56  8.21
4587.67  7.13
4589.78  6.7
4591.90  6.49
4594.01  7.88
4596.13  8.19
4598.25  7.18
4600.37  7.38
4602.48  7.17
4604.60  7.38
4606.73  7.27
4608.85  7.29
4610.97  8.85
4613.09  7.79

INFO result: -4.3 A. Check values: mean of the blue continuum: 6.67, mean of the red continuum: 6.21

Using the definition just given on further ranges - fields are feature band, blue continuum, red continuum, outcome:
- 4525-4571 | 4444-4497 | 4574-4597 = 3.0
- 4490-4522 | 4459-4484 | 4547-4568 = -3.4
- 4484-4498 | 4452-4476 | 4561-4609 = 0.4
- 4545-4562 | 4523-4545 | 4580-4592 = 0.8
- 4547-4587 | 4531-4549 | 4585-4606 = 1.9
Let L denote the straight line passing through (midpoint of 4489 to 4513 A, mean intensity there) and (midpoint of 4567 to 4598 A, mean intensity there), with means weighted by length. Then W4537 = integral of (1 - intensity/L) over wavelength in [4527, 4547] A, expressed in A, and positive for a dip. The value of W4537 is 2.03 A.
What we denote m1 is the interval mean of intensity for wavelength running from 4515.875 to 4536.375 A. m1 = 6.68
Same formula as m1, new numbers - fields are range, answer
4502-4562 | 6.86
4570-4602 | 6.96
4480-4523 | 7.09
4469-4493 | 6.8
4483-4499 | 6.55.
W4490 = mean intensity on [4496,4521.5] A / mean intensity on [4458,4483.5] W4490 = 1.1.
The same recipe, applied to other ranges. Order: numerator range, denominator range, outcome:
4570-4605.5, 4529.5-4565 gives 1.08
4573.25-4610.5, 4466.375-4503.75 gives 1.04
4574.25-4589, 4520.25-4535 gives 1.05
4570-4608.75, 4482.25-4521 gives 0.99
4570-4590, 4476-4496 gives 1.04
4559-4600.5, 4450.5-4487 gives 1.04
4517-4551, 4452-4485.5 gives 1.00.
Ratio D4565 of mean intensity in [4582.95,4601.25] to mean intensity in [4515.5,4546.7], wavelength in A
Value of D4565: 1.09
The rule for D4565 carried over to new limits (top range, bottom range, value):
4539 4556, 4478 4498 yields 0.97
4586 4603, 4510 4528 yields 1.04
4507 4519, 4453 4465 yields 1.15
